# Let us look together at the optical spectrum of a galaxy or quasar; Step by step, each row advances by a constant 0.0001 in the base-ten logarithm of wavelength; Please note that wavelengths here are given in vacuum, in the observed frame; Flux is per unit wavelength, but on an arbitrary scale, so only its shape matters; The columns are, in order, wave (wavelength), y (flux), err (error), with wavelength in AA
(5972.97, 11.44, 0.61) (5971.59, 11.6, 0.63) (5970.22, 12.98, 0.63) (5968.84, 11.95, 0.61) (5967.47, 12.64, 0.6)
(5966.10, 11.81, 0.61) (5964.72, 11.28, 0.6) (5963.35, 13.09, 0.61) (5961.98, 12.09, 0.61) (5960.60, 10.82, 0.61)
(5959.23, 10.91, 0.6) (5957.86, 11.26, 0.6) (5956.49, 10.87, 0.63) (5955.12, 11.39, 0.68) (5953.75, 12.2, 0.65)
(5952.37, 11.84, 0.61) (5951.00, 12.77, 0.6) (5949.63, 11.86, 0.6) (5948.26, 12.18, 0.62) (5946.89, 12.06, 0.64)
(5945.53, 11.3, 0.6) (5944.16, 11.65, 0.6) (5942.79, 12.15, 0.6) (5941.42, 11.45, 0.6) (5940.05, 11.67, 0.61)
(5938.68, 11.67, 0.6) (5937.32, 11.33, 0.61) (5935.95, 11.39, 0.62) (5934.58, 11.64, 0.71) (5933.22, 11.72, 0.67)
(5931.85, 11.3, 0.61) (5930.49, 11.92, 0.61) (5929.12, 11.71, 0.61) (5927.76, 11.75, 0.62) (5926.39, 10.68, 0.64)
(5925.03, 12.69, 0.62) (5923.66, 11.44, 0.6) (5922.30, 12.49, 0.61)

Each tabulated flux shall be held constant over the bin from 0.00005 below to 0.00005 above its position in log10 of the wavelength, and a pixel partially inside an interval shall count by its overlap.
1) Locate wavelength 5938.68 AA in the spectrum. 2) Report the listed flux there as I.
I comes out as 11.67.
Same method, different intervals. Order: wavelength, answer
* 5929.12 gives 11.71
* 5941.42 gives 11.45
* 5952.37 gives 11.84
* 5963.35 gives 13.09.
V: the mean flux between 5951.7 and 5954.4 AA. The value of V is 12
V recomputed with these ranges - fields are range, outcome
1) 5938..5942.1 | 11.6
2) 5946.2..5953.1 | 12.1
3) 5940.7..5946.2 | 11.6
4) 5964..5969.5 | 11.9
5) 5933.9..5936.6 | 11.5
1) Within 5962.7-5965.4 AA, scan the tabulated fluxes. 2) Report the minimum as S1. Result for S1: 11.28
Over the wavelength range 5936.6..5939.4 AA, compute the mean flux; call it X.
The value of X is 11.5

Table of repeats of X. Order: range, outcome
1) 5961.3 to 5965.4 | 12.2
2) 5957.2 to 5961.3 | 11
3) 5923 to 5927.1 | 11.6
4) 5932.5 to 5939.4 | 11.6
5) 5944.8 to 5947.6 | 11.7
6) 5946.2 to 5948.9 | 12.2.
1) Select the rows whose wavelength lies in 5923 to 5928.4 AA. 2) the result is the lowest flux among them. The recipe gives 10.68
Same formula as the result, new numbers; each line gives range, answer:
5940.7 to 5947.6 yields 11.3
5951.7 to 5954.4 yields 11.84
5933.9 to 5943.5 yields 11.33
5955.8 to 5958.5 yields 10.87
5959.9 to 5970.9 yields 10.82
